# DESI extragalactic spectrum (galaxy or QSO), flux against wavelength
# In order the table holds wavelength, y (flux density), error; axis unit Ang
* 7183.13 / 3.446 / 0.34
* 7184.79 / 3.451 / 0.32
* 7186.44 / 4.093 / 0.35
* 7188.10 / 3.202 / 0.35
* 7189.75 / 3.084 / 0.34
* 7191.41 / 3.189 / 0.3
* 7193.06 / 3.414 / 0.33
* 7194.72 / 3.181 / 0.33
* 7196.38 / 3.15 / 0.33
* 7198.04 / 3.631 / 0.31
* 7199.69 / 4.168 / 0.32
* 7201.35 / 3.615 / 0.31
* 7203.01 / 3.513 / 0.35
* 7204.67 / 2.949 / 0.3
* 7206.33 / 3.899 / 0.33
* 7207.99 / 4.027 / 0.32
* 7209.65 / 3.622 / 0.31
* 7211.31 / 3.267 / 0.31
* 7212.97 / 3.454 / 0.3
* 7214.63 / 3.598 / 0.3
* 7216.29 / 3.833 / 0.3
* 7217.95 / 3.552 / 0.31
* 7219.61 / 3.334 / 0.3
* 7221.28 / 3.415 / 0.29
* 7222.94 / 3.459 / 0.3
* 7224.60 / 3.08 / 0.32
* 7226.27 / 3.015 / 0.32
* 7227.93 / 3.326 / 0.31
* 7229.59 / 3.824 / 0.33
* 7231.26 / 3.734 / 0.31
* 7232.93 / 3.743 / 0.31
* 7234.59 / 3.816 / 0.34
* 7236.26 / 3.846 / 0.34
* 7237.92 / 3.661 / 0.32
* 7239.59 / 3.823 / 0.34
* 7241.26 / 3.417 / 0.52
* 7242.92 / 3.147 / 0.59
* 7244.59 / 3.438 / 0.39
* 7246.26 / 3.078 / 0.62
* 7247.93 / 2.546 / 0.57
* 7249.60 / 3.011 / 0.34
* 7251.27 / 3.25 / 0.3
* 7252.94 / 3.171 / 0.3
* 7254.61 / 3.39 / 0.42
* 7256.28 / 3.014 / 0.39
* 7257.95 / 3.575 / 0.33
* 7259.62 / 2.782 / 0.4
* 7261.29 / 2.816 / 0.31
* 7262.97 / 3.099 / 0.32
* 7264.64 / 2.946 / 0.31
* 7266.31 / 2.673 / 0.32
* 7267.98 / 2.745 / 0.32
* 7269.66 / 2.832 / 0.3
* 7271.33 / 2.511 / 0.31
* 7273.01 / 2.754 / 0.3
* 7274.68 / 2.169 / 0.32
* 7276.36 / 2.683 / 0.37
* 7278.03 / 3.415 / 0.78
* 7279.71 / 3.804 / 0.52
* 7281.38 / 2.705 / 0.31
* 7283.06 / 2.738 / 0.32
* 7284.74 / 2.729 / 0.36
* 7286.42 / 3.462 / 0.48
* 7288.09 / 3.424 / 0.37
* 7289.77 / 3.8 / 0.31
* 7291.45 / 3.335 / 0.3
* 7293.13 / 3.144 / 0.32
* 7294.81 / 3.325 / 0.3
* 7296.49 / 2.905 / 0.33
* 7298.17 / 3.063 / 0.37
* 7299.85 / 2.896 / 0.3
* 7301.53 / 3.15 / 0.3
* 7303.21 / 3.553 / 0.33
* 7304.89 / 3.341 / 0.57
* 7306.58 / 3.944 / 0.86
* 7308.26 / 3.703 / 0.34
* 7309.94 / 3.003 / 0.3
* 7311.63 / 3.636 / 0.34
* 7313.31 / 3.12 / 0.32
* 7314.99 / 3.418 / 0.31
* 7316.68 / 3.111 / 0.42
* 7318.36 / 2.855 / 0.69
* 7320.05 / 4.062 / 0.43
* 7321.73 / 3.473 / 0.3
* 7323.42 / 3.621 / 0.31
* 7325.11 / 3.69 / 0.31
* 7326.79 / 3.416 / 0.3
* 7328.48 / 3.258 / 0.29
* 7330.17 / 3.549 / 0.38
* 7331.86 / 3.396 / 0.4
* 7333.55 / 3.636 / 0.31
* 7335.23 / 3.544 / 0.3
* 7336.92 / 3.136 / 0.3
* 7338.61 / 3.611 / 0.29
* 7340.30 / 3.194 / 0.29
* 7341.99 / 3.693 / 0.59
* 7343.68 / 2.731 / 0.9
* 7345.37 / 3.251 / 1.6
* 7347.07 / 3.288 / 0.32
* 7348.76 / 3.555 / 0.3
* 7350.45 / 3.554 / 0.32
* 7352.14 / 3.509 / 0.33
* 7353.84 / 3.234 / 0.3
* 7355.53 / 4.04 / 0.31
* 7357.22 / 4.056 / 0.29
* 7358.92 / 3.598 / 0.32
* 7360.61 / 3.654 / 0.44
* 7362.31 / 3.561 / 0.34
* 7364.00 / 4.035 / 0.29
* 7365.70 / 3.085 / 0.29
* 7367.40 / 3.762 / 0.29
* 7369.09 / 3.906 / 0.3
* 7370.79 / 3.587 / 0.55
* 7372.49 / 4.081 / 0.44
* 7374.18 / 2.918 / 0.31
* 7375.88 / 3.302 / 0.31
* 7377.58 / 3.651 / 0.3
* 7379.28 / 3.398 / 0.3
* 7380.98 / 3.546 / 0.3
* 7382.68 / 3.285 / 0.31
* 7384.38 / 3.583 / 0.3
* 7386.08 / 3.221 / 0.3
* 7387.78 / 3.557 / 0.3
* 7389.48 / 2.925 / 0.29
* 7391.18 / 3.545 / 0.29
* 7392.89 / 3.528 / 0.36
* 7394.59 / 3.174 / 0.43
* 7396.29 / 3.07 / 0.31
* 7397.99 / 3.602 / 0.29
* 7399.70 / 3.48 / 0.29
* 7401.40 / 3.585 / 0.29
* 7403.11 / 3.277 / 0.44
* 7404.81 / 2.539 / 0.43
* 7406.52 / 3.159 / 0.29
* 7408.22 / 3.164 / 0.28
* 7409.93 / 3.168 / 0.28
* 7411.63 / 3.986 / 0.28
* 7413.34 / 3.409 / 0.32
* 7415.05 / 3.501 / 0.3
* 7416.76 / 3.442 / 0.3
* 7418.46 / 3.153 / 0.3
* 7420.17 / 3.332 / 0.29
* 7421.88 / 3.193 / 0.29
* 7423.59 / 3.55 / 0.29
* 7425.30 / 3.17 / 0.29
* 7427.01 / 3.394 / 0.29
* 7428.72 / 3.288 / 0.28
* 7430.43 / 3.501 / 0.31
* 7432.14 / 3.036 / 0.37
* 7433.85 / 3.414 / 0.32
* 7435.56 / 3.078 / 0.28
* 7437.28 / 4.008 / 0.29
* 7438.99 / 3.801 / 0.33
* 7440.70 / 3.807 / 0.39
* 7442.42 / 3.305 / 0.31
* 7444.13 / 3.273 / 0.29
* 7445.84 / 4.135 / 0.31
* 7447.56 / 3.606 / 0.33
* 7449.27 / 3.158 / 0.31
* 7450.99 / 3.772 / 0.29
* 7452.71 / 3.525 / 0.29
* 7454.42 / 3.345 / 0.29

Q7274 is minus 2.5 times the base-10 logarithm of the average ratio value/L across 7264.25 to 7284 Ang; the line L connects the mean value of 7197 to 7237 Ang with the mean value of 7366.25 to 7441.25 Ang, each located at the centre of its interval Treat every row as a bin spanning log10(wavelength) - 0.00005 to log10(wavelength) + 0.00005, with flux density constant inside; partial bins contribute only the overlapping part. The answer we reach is 0.24 mag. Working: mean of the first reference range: 3.57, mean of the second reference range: 3.41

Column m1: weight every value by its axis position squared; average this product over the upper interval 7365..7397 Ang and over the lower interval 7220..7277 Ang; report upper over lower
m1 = 1.12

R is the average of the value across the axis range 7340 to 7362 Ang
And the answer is 3.5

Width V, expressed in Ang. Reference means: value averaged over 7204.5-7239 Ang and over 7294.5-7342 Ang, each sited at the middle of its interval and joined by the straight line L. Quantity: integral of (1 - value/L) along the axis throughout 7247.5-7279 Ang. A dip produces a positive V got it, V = 5.1 Ang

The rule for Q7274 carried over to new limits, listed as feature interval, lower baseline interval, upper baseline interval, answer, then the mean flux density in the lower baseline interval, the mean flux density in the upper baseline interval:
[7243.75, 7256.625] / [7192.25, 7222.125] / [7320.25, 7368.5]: 0.135 mag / 3.53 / 3.51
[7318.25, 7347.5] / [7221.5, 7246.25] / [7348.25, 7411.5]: 0.016 mag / 3.51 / 3.46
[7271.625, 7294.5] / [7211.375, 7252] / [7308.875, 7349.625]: 0.109 mag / 3.43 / 3.39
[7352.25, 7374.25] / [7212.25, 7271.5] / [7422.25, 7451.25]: -0.083 mag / 3.28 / 3.48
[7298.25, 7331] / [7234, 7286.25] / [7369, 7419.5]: -0.065 mag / 3.08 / 3.38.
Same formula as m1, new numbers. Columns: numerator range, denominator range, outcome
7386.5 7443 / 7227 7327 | 1.08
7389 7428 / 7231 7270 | 1.07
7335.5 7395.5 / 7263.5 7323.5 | 1.12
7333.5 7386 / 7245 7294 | 1.19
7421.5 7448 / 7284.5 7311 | 1.09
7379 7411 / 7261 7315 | 1.09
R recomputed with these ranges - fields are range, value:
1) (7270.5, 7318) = 3.17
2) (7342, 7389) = 3.51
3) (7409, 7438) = 3.39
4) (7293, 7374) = 3.46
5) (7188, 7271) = 3.34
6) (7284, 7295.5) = 3.32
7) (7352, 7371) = 3.68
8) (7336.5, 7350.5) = 3.33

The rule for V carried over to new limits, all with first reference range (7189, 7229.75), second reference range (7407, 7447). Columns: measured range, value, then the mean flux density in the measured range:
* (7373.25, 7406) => 1.11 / 3.33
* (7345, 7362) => -0.68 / 3.58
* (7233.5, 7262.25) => 1.42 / 3.28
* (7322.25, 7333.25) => -0.15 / 3.49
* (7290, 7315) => 1.01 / 3.31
